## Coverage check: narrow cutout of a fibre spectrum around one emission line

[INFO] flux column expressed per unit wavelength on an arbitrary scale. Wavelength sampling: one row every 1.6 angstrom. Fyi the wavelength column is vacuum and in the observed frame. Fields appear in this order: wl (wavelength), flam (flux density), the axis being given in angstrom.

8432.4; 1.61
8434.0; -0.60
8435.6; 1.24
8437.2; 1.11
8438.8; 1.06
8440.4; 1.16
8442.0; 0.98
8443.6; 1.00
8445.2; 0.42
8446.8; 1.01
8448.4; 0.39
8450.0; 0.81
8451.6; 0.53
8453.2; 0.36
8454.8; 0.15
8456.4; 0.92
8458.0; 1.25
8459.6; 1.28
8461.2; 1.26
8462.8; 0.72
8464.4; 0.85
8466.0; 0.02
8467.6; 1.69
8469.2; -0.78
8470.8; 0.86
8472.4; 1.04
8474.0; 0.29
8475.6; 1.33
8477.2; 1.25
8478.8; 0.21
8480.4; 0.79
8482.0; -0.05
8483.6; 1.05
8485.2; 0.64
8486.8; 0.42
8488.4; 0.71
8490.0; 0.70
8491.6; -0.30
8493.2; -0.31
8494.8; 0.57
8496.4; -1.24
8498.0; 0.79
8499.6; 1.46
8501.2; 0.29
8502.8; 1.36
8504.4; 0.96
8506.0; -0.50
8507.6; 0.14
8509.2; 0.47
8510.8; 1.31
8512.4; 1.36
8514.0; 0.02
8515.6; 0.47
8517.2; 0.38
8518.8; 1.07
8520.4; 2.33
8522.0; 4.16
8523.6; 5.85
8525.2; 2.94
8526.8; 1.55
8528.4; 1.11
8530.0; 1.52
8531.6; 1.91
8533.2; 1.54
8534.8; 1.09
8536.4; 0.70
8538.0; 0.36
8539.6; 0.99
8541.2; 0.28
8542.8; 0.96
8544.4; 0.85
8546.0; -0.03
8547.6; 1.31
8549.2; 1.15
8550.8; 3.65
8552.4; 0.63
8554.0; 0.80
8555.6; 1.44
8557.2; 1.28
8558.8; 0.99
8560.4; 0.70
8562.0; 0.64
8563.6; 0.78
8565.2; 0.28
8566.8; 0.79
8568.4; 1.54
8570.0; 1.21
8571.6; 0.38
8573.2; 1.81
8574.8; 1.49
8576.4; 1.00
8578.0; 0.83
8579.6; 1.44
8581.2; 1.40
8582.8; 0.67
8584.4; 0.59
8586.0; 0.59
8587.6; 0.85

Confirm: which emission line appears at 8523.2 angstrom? H-gamma 4340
